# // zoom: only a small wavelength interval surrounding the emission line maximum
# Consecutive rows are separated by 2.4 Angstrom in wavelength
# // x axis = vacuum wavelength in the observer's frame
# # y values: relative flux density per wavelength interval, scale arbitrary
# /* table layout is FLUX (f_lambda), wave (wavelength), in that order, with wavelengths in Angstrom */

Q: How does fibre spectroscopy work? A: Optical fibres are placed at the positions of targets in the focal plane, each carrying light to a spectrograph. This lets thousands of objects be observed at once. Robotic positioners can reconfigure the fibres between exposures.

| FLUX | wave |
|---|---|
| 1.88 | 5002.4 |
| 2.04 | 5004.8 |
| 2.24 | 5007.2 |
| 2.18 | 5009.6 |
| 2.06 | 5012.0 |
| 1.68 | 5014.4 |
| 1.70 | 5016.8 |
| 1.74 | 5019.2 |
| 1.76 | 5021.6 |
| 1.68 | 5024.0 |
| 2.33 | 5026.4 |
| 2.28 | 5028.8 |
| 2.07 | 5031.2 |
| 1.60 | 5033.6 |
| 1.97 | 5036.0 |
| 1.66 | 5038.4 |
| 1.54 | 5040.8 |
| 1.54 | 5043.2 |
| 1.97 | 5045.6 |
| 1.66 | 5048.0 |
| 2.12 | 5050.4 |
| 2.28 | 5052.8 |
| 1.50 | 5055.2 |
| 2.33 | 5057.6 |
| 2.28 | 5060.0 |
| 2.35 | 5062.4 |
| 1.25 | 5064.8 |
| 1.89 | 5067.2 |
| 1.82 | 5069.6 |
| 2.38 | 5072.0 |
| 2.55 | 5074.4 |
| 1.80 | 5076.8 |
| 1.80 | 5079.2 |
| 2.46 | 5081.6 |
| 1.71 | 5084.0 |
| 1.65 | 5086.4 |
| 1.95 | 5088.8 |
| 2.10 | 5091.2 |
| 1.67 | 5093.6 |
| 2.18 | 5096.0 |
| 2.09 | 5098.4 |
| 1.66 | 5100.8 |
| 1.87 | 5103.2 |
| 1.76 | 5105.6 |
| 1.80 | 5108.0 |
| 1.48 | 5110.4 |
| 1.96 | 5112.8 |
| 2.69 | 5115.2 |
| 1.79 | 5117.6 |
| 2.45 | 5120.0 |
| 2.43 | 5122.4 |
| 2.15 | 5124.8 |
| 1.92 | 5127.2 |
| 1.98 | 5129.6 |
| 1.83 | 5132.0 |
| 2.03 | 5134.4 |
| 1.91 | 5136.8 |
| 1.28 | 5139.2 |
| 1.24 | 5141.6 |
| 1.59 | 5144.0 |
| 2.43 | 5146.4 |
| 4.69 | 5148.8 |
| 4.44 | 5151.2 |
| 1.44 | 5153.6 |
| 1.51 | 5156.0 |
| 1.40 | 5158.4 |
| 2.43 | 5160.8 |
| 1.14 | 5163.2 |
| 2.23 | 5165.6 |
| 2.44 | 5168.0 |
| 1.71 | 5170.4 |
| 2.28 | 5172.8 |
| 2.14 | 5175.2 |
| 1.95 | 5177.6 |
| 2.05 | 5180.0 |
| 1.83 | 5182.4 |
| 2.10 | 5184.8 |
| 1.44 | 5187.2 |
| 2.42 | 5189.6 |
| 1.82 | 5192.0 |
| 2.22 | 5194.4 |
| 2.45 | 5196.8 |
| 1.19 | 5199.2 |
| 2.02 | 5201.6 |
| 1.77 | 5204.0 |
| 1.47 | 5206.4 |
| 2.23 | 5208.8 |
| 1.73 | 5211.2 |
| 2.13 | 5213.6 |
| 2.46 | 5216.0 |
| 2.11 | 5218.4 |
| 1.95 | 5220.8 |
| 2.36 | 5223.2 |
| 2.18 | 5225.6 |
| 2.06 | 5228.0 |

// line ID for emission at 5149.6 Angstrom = H-gamma 4340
